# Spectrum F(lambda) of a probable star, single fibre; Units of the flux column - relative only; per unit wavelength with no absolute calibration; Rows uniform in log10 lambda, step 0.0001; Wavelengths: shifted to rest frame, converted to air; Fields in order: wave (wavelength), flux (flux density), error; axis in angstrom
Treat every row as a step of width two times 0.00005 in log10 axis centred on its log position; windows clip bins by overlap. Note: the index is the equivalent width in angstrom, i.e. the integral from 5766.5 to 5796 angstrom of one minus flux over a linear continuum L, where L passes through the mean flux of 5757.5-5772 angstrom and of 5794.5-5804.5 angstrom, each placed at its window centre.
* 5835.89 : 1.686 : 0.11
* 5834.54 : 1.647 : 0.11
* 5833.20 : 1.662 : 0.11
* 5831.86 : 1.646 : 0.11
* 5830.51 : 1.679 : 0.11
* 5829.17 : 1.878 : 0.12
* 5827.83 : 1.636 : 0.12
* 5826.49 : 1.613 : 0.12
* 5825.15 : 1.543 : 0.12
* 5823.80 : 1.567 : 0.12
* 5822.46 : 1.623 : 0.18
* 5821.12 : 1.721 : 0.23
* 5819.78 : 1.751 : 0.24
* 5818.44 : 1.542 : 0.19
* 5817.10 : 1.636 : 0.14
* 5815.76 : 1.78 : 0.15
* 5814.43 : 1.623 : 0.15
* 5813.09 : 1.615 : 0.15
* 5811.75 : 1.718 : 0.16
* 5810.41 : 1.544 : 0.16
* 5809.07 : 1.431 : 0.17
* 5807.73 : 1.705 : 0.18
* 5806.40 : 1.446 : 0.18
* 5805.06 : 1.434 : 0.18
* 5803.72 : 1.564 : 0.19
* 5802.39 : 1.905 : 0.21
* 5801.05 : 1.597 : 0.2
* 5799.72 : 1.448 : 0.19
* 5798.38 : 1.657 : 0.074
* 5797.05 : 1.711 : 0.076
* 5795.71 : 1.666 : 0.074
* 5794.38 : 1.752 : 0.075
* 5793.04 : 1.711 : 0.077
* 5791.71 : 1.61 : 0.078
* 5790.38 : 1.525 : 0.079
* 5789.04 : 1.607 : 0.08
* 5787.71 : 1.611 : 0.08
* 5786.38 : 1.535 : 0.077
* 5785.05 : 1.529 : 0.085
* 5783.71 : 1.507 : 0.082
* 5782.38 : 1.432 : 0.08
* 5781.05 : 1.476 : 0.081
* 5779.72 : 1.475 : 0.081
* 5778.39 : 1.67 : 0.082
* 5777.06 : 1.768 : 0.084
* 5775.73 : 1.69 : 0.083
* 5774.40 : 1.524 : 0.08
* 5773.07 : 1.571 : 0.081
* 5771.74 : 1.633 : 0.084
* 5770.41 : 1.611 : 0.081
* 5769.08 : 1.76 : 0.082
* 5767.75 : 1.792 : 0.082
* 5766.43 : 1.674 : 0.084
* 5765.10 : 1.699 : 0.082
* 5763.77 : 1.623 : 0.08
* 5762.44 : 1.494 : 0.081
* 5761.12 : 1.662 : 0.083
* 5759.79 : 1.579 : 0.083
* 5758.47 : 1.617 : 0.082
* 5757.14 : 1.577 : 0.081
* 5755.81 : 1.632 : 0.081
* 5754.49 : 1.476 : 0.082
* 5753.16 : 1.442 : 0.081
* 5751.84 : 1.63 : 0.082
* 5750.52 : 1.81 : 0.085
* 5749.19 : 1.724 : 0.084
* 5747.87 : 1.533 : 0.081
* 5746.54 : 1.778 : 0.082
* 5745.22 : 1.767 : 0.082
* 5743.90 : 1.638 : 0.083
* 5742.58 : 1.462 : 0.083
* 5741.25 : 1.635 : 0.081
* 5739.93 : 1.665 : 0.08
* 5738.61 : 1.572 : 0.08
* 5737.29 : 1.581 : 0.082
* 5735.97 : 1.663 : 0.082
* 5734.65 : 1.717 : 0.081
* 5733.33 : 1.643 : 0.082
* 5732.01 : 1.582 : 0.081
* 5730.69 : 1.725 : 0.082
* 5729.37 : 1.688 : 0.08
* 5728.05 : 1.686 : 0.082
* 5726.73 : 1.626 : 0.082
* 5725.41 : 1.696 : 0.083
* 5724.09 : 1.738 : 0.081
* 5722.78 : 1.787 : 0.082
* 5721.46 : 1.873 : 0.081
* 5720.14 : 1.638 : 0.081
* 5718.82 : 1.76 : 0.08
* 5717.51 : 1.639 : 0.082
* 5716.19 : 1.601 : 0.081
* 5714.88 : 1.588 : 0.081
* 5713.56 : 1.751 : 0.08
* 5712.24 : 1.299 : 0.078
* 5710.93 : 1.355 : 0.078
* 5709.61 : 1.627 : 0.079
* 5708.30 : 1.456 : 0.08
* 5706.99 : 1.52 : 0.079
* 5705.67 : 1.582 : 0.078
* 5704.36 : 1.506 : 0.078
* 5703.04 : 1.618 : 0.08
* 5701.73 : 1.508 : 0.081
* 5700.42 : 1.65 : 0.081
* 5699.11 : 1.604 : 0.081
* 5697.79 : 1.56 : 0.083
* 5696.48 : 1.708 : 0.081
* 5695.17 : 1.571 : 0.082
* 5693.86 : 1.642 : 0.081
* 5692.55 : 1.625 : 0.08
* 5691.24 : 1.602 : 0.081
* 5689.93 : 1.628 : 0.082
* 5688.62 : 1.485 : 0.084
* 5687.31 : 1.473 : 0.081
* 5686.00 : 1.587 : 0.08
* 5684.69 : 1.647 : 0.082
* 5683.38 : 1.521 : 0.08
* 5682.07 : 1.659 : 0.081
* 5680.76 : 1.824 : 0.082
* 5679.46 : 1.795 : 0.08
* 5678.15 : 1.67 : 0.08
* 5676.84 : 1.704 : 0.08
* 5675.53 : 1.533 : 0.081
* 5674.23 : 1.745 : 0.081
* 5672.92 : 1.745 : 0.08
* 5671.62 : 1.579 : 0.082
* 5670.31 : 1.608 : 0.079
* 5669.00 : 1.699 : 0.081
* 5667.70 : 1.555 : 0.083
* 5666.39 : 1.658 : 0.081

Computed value 0.69 angstrom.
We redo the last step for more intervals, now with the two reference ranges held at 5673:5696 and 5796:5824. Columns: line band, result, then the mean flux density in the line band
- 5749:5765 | 0.2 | 1.61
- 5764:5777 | -0.3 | 1.66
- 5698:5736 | 0.2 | 1.62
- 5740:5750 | -0.1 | 1.65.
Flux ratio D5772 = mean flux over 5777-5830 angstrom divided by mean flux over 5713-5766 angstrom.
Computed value 0.98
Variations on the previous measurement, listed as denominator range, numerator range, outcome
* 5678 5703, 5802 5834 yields 1.01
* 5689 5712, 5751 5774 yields 1.03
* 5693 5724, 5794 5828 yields 1.01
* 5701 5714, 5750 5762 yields 1.05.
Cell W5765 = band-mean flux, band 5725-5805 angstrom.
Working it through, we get 1.63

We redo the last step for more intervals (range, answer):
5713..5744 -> 1.66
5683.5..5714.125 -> 1.56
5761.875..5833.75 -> 1.62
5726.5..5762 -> 1.63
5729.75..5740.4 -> 1.64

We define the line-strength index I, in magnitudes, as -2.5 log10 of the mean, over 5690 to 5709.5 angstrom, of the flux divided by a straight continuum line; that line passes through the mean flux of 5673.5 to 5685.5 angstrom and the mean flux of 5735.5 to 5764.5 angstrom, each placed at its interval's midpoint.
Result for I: 0.05 mag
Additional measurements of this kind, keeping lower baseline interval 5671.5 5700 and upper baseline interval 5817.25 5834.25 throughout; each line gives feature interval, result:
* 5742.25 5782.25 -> 0.013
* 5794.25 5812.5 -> 0.028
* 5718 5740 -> -0.030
